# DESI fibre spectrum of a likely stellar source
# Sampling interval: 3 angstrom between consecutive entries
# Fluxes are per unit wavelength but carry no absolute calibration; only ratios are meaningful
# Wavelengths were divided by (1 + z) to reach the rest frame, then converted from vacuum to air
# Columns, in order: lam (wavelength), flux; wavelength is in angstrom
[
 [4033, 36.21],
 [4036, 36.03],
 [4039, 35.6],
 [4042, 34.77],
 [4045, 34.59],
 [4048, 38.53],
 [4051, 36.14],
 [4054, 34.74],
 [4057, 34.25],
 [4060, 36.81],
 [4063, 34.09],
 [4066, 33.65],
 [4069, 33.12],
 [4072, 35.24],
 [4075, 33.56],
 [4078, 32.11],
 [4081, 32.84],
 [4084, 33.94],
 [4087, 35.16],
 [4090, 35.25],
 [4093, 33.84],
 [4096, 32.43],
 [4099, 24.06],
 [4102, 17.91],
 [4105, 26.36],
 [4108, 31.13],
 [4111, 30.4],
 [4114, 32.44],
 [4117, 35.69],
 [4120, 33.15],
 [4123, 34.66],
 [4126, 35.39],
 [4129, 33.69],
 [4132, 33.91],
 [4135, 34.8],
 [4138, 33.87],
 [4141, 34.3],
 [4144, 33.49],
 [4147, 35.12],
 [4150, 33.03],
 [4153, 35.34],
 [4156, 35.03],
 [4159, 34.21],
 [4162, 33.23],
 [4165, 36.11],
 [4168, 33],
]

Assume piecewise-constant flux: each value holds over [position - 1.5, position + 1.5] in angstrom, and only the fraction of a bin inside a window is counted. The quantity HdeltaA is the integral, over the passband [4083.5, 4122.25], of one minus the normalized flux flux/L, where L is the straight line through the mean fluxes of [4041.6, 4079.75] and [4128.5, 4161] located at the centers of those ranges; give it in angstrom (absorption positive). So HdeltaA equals 4.0 angstrom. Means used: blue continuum 34.7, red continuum 34.3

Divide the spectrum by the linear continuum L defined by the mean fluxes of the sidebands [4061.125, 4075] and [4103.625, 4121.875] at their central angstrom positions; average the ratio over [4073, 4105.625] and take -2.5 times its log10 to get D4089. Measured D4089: 0.07 mag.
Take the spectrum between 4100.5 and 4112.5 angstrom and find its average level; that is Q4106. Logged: 26.4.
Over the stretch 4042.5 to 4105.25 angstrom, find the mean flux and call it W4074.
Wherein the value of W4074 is 33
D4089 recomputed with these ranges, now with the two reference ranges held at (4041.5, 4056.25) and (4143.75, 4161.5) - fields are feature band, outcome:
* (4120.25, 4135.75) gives 0.01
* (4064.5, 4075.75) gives 0.05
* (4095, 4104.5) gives 0.39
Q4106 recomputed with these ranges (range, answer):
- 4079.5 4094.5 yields 34.2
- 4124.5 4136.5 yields 34.4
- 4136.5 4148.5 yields 34.2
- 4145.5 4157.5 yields 34.6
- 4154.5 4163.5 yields 34.2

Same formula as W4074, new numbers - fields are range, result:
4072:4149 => 32.4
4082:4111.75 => 30.1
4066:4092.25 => 33.9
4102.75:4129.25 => 32.1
